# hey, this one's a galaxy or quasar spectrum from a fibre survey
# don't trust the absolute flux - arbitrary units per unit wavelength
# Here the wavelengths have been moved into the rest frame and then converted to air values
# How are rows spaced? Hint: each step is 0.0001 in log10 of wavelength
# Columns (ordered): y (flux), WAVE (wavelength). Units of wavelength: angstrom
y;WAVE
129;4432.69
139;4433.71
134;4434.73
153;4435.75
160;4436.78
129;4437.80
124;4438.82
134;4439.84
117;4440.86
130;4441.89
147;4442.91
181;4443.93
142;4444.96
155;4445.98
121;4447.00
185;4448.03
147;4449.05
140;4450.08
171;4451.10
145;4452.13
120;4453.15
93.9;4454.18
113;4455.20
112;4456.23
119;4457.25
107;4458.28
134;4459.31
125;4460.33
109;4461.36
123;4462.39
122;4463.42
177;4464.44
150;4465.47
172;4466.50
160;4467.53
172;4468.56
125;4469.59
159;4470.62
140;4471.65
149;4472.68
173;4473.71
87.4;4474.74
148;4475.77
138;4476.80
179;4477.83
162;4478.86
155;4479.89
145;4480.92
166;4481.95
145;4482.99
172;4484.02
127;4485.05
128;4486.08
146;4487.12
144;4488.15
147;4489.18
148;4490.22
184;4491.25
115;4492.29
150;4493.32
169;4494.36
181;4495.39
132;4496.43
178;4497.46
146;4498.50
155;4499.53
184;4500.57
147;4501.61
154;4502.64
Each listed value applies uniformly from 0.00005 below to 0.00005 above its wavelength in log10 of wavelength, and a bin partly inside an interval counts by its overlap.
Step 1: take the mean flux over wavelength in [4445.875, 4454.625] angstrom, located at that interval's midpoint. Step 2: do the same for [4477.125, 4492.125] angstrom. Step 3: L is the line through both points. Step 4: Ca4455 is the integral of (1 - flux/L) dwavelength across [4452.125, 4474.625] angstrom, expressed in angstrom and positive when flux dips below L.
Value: 1.6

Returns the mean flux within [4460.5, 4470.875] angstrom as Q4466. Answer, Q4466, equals 146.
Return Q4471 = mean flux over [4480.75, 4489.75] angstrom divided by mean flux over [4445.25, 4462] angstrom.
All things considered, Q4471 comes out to 1.12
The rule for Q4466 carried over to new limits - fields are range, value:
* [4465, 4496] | 151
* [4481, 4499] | 151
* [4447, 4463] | 129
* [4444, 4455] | 143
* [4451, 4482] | 140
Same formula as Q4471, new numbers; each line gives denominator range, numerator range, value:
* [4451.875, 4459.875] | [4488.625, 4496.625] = 1.31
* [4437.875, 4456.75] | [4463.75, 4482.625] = 1.11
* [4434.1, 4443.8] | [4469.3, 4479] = 1.06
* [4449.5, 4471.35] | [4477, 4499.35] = 1.13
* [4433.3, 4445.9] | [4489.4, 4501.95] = 1.11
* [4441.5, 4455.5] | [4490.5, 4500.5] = 1.10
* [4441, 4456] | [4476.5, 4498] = 1.09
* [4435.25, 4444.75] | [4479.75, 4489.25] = 1.04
